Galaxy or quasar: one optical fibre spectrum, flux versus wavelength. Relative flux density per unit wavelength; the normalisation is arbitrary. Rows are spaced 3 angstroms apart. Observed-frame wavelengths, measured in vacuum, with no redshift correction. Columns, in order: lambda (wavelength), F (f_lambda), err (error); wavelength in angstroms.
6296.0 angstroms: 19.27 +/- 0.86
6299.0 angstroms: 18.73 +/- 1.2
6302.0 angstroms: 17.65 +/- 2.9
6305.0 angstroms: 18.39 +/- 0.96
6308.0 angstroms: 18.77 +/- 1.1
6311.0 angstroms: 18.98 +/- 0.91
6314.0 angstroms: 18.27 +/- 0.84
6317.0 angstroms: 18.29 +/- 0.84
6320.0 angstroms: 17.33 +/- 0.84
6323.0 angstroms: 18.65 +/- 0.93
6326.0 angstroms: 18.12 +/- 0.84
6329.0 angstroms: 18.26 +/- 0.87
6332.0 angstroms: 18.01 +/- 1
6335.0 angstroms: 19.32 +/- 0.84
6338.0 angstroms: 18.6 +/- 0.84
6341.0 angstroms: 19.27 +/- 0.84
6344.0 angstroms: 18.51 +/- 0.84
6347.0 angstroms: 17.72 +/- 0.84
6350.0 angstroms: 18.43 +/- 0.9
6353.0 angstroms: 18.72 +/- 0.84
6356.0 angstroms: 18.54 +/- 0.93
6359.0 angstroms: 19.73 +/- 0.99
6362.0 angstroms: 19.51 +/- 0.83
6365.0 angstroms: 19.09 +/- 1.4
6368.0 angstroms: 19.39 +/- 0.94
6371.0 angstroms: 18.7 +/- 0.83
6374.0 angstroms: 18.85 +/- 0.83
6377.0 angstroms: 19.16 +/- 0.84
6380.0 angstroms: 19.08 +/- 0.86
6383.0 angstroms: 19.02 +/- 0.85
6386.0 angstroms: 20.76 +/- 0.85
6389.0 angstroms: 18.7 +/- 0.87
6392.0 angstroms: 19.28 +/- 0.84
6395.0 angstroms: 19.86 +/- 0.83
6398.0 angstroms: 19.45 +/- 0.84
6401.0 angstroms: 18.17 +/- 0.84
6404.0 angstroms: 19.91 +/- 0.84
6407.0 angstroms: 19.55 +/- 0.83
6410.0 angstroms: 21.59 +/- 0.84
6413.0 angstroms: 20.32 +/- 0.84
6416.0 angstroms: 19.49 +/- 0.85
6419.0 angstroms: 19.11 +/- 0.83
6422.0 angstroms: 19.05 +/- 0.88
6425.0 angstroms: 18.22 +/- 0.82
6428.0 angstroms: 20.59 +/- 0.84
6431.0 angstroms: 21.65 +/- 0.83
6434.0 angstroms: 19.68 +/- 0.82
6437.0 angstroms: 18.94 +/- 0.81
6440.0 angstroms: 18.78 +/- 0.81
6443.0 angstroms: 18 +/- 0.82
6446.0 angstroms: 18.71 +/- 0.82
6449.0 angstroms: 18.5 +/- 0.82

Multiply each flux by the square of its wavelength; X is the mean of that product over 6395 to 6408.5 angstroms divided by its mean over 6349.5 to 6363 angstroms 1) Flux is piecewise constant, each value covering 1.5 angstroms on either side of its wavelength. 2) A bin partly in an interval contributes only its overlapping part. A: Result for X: 1.0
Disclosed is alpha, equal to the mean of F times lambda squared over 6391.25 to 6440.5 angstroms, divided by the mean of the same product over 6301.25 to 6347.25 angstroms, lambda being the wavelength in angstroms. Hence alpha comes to 1.1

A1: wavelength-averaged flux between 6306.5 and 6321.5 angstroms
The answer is 18.3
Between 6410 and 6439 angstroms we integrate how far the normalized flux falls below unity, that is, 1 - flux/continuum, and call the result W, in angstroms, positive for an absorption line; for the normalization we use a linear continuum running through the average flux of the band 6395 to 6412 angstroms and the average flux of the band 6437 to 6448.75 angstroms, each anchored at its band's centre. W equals -1.0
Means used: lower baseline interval 19.8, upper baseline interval 18.6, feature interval 19.8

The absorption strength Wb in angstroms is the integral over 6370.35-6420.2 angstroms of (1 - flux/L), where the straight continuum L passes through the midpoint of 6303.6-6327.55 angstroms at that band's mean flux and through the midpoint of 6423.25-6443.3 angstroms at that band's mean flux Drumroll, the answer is -0.9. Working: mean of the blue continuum 18.3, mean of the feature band 19.5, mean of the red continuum 19.5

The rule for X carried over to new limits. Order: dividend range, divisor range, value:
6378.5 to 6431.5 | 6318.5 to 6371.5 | 1.07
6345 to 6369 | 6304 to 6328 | 1.04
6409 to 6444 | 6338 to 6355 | 1.08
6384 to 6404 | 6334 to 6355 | 1.06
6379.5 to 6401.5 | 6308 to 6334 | 1.08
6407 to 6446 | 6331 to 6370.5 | 1.06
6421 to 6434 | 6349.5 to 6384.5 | 1.06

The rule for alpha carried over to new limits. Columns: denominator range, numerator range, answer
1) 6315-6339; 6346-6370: 1.04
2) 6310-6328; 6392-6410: 1.10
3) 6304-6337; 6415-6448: 1.08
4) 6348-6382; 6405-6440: 1.06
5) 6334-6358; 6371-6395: 1.05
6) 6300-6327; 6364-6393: 1.07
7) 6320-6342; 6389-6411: 1.08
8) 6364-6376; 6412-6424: 1.04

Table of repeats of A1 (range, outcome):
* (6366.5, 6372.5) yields 19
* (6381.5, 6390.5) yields 19.5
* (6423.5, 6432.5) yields 20.2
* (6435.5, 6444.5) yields 18.6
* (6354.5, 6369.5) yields 19.3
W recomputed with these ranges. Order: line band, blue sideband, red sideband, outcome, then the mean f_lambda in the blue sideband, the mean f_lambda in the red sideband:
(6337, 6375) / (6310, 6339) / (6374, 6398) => 0.06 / 18.4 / 19.4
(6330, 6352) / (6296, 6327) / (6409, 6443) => 0.18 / 18.4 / 19.7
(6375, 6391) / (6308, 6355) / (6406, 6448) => -0.25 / 18.4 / 19.5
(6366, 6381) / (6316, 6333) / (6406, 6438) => -0.04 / 18.1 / 19.9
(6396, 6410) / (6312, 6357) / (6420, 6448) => -0.39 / 18.4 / 19.3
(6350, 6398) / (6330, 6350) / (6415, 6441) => -0.72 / 18.6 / 19.5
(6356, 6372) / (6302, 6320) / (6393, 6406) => -0.23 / 18.4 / 19.4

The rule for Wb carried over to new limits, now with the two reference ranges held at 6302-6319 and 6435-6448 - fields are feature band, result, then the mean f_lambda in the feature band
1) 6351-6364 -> -0.4 angstroms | 19.1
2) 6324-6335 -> 0.1 angstroms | 18.3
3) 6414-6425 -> -0.3 angstroms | 19.1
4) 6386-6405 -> -0.8 angstroms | 19.3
